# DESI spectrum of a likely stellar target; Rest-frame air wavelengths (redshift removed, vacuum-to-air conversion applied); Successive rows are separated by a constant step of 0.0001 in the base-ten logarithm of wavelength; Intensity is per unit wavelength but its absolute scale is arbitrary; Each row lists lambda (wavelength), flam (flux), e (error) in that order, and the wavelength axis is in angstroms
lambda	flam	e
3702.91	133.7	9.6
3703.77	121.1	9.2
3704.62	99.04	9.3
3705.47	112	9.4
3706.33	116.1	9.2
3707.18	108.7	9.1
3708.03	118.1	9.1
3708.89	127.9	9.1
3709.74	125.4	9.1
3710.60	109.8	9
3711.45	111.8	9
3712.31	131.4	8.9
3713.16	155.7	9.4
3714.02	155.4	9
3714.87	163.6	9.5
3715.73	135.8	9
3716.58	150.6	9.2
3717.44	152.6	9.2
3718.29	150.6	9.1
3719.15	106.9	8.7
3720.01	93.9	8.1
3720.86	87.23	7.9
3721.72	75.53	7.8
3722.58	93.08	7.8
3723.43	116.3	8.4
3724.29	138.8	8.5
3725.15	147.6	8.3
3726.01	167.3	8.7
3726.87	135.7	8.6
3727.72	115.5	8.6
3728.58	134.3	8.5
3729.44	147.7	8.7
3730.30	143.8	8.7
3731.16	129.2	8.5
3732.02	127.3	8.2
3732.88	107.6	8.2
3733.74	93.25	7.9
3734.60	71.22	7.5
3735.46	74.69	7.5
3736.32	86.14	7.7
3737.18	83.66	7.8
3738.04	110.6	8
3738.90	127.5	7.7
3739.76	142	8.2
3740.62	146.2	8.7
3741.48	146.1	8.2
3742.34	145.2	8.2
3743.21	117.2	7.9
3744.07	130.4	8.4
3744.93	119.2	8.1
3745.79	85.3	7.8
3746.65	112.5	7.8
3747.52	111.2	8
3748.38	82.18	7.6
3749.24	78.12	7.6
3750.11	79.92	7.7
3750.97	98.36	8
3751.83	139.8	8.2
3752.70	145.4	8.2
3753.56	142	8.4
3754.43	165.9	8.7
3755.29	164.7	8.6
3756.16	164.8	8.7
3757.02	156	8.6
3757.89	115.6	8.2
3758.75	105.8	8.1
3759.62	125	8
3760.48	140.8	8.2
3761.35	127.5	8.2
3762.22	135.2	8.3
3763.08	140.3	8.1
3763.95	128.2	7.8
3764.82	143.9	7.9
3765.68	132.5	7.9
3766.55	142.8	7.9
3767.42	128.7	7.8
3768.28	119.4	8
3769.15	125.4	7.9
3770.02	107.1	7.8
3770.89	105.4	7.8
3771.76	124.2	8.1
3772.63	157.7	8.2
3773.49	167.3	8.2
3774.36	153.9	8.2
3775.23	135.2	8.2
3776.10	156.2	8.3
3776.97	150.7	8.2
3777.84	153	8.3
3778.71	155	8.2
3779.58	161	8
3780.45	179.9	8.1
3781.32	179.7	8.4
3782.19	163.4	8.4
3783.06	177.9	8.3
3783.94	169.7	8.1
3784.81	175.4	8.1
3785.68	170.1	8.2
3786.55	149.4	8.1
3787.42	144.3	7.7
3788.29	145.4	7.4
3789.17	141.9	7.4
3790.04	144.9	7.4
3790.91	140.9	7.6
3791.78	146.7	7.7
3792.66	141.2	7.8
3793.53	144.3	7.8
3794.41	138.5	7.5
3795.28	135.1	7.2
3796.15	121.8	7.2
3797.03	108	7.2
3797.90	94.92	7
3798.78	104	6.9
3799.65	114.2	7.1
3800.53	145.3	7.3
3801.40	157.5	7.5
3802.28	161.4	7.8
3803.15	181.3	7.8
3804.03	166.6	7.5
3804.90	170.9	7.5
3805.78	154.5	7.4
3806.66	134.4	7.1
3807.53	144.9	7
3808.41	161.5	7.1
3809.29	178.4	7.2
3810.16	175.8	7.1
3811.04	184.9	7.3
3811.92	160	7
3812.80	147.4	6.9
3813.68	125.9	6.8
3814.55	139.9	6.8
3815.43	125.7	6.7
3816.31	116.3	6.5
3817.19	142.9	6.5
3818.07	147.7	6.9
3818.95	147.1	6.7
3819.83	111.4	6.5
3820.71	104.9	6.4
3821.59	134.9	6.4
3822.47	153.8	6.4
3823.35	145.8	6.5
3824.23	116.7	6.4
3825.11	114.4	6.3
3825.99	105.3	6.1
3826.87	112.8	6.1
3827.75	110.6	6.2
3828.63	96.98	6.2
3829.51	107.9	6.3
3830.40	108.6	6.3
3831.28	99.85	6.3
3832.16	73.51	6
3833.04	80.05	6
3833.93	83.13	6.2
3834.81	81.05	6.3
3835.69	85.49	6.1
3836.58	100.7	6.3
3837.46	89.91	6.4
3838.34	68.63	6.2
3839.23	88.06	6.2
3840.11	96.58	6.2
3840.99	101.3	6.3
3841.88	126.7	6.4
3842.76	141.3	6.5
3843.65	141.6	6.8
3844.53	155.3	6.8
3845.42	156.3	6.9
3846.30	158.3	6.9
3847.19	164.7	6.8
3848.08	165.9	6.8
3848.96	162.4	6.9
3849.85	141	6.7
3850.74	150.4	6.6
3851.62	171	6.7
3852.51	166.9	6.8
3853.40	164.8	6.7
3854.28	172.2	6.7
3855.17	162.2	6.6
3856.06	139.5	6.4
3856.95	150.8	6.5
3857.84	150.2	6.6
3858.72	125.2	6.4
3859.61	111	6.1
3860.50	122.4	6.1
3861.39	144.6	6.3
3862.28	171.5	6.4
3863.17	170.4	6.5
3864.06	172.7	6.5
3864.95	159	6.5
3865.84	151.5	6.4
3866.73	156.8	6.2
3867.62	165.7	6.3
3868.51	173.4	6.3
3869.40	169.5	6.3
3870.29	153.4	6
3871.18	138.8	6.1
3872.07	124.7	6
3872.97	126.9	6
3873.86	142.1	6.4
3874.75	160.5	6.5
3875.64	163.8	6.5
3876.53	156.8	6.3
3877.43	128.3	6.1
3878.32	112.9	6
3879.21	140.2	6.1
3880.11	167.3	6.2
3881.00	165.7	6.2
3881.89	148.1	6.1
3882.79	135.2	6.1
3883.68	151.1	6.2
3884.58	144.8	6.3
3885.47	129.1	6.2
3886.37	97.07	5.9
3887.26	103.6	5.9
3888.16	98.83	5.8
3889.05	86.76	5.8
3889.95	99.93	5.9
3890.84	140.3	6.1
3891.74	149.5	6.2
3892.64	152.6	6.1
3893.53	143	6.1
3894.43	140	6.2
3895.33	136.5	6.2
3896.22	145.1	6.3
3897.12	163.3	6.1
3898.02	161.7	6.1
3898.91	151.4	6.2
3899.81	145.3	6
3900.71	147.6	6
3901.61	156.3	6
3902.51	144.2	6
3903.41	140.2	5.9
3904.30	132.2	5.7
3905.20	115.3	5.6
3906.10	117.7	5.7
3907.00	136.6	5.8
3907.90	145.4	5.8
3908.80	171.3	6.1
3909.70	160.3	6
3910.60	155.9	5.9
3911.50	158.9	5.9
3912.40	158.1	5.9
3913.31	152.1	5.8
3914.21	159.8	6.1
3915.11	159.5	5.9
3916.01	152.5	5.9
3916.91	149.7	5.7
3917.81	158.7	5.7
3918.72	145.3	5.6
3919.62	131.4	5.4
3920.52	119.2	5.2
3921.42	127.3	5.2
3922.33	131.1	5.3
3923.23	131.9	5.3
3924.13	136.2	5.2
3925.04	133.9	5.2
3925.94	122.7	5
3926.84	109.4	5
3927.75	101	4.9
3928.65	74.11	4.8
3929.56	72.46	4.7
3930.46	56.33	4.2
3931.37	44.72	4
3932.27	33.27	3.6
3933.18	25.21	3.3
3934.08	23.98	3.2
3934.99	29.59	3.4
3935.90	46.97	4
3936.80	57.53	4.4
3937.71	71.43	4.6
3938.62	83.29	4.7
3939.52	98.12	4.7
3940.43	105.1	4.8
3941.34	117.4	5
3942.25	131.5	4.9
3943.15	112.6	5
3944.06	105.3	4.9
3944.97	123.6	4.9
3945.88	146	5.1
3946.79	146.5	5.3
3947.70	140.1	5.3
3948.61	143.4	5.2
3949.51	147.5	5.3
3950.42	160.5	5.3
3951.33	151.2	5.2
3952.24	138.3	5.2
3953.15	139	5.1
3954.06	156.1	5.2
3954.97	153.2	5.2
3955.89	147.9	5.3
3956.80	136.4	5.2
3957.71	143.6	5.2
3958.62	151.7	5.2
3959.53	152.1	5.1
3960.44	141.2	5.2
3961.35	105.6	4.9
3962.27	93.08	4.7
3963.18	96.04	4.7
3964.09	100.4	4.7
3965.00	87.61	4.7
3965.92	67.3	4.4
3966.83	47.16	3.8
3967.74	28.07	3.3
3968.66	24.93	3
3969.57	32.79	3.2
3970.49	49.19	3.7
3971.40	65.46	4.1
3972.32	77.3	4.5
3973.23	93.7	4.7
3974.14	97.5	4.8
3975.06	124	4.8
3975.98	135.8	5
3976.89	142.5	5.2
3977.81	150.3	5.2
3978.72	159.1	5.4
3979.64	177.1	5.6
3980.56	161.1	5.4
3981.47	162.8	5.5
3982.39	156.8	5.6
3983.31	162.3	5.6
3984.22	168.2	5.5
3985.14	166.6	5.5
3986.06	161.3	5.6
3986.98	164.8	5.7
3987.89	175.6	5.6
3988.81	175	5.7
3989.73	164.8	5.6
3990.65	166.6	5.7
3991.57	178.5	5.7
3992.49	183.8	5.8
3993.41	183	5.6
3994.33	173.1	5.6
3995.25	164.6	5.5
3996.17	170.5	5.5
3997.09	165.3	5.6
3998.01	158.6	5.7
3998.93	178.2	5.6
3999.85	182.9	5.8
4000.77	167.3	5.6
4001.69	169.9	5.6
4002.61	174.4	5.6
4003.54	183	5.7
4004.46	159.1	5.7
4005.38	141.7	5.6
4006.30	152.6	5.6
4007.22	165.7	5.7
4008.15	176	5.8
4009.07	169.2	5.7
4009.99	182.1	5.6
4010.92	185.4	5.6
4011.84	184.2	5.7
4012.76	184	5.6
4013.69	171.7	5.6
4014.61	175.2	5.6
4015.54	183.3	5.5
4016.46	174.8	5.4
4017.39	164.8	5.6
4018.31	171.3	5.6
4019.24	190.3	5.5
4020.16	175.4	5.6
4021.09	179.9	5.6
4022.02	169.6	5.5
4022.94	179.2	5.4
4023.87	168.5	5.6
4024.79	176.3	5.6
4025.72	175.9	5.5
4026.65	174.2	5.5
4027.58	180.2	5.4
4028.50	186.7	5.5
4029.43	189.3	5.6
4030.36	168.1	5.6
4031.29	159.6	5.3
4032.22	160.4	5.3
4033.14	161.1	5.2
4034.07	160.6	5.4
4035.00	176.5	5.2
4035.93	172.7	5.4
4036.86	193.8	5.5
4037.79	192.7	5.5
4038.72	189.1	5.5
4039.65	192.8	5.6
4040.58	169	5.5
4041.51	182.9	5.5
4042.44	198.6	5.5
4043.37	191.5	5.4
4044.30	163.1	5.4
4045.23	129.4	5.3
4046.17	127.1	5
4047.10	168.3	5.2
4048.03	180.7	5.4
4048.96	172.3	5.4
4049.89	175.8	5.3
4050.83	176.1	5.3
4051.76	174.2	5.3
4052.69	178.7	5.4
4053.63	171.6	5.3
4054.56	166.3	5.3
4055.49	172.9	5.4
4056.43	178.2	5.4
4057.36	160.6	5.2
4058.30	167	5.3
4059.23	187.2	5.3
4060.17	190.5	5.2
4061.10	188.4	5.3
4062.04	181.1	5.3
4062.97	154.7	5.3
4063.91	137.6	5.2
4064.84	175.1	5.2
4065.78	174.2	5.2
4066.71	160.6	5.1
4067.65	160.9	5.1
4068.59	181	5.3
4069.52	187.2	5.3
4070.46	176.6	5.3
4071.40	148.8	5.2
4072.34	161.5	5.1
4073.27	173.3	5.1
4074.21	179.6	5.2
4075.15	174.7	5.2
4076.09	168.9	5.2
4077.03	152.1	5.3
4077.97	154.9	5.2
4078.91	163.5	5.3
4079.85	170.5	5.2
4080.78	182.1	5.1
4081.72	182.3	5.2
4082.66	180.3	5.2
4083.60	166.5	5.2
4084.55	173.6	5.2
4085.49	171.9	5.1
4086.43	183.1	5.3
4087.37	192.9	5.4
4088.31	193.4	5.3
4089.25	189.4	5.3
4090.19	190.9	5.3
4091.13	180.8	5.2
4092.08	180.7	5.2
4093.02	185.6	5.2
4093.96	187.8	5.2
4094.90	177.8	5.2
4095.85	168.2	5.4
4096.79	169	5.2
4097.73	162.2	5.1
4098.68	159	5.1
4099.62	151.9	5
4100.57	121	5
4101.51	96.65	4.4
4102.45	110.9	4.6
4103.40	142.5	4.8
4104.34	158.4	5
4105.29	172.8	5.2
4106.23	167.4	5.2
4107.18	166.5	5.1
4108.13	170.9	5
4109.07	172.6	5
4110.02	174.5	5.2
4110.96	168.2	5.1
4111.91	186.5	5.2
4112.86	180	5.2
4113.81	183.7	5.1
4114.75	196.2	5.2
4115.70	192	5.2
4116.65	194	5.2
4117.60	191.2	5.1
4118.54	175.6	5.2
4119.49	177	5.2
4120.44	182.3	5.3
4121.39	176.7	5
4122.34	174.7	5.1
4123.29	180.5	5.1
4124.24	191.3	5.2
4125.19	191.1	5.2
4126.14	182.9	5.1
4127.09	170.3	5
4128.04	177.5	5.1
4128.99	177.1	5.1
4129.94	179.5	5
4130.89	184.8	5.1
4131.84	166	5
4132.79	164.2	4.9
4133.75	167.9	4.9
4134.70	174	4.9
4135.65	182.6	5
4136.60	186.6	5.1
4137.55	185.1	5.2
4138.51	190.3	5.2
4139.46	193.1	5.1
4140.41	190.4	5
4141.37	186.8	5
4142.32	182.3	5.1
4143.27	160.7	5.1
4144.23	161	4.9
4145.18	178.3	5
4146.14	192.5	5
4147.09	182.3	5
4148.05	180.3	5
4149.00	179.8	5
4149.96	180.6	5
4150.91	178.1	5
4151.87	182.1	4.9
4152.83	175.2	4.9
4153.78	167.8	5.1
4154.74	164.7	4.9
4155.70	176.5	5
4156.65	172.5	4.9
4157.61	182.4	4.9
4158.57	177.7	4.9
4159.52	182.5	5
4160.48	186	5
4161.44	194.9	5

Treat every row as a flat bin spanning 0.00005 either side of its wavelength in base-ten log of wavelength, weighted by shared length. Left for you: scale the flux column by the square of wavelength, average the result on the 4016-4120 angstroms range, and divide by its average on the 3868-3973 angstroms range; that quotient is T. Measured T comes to 1.52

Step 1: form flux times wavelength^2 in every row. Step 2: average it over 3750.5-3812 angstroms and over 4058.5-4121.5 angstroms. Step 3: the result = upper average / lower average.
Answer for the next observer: 1.38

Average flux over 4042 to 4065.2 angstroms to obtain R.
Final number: 171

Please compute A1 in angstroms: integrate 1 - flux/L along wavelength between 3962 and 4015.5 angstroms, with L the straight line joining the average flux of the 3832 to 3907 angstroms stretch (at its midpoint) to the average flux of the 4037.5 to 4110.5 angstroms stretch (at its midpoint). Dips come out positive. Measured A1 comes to 4.5 angstroms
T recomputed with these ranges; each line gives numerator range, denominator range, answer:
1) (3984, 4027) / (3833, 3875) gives 1.34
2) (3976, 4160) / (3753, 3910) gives 1.40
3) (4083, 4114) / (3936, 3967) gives 1.50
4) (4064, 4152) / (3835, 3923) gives 1.38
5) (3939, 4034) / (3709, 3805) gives 1.25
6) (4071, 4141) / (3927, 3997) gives 1.57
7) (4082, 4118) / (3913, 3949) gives 1.73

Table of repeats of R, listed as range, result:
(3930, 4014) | 131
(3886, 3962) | 125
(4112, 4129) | 183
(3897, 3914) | 148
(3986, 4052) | 173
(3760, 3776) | 135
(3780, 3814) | 151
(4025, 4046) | 175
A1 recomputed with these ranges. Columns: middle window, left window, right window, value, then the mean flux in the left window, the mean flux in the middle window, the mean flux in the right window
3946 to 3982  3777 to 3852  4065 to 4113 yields 8.2 angstroms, 136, 119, 169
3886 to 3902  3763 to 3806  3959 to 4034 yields 1.5 angstroms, 145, 135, 151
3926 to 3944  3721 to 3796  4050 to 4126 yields 9.2 angstroms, 133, 75.2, 172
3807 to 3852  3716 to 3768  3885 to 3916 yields 1.7 angstroms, 124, 128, 140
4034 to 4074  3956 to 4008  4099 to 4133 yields -4.4 angstroms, 138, 173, 171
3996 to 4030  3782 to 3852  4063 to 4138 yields -2.8 angstroms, 134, 174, 172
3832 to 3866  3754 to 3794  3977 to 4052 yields 4.4 angstroms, 146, 134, 172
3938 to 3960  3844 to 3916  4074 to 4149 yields 3.0 angstroms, 147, 134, 175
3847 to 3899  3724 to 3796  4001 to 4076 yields 1.4 angstroms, 134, 146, 173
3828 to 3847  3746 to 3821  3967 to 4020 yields 4.8 angstroms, 141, 108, 152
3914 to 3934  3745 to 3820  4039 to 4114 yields 5.7 angstroms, 140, 110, 170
